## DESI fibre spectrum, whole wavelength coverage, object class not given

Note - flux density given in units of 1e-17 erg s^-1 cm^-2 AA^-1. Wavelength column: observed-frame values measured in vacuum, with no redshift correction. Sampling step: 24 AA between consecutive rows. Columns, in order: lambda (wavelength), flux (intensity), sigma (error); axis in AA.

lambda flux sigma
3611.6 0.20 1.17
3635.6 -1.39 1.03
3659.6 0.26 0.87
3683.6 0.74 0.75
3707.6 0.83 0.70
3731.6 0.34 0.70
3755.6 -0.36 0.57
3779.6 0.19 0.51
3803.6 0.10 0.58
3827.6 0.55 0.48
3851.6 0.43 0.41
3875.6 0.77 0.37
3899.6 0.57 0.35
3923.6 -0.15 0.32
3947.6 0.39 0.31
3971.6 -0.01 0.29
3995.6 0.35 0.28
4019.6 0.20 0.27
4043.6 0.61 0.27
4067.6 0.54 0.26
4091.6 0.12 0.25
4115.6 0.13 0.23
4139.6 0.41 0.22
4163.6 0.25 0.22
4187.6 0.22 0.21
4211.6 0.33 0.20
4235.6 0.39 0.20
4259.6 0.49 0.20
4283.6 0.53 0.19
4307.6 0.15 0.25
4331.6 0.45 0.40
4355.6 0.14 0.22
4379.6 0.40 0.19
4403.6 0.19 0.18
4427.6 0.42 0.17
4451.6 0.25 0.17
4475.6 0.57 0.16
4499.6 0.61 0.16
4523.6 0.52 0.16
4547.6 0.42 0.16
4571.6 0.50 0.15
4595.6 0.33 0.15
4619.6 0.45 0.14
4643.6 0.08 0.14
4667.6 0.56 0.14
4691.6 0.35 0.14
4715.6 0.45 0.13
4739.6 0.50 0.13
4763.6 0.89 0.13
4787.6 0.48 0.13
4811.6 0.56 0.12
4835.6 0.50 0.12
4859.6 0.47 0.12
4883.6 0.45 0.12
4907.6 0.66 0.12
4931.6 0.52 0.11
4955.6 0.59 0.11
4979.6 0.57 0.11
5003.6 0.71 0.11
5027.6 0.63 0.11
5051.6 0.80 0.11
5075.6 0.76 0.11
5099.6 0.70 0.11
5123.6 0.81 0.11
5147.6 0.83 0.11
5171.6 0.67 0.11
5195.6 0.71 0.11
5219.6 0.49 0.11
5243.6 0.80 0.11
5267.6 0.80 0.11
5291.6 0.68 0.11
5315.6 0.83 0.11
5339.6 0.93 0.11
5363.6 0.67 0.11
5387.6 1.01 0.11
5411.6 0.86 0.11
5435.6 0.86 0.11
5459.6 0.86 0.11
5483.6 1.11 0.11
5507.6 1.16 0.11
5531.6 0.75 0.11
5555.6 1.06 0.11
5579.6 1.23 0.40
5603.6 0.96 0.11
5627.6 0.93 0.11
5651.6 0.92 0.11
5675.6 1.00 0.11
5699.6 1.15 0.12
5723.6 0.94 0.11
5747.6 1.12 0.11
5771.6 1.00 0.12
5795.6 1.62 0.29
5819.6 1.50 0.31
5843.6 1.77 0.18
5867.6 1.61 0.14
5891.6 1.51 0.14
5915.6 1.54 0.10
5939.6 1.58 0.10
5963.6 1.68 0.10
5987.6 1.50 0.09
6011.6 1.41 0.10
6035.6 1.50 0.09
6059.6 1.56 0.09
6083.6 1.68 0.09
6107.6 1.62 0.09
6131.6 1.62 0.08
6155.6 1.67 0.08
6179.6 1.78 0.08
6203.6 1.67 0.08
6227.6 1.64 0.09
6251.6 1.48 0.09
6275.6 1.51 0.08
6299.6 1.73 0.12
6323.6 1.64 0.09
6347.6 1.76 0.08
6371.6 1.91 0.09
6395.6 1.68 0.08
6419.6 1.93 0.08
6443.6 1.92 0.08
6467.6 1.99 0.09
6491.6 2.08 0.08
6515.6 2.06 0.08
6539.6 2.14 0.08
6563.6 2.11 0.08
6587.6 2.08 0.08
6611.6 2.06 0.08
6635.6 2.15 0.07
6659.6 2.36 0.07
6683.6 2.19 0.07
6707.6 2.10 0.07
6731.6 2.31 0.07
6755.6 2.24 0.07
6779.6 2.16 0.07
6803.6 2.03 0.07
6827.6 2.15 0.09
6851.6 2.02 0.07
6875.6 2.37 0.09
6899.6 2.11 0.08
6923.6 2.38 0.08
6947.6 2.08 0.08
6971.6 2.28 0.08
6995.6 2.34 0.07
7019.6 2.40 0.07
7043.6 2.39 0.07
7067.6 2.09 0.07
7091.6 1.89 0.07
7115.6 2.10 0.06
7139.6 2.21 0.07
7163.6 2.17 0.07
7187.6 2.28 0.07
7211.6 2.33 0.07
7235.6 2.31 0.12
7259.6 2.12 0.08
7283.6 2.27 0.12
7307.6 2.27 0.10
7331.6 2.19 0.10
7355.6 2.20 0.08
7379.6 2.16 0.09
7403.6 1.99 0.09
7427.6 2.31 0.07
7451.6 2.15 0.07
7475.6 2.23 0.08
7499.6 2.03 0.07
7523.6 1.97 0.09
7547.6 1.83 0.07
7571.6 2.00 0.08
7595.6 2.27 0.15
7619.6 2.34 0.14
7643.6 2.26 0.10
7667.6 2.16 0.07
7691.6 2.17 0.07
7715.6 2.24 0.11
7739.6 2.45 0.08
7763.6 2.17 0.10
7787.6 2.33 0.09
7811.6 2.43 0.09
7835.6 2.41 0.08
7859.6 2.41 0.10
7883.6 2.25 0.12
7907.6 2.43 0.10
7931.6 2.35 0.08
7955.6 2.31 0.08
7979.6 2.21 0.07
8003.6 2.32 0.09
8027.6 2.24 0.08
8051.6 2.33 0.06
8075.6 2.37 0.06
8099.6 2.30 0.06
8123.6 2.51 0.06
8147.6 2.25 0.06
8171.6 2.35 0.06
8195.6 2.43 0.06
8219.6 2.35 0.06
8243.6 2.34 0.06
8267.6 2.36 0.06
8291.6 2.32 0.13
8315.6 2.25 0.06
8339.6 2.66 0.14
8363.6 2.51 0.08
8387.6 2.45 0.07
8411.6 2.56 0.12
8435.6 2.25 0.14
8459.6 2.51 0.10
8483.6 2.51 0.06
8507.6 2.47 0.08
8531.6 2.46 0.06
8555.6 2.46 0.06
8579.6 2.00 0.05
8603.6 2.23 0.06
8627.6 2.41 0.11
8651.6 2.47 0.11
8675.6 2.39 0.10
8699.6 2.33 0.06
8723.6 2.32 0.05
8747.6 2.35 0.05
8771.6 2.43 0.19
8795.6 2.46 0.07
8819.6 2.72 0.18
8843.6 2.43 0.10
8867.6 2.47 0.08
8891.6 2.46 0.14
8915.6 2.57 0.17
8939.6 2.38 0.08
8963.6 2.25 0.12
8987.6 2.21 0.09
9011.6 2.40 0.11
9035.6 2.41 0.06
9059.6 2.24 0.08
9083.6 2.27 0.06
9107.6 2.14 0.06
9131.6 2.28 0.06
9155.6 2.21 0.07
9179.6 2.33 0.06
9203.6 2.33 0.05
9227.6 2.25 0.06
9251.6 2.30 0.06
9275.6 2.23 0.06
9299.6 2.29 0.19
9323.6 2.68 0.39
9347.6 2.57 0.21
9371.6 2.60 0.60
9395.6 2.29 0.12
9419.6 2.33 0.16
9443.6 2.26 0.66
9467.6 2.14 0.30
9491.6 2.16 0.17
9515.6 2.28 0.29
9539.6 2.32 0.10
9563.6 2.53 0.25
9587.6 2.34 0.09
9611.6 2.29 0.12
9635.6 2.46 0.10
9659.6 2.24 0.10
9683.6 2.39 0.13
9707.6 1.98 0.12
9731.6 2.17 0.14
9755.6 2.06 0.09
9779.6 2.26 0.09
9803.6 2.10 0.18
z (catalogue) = 0.457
